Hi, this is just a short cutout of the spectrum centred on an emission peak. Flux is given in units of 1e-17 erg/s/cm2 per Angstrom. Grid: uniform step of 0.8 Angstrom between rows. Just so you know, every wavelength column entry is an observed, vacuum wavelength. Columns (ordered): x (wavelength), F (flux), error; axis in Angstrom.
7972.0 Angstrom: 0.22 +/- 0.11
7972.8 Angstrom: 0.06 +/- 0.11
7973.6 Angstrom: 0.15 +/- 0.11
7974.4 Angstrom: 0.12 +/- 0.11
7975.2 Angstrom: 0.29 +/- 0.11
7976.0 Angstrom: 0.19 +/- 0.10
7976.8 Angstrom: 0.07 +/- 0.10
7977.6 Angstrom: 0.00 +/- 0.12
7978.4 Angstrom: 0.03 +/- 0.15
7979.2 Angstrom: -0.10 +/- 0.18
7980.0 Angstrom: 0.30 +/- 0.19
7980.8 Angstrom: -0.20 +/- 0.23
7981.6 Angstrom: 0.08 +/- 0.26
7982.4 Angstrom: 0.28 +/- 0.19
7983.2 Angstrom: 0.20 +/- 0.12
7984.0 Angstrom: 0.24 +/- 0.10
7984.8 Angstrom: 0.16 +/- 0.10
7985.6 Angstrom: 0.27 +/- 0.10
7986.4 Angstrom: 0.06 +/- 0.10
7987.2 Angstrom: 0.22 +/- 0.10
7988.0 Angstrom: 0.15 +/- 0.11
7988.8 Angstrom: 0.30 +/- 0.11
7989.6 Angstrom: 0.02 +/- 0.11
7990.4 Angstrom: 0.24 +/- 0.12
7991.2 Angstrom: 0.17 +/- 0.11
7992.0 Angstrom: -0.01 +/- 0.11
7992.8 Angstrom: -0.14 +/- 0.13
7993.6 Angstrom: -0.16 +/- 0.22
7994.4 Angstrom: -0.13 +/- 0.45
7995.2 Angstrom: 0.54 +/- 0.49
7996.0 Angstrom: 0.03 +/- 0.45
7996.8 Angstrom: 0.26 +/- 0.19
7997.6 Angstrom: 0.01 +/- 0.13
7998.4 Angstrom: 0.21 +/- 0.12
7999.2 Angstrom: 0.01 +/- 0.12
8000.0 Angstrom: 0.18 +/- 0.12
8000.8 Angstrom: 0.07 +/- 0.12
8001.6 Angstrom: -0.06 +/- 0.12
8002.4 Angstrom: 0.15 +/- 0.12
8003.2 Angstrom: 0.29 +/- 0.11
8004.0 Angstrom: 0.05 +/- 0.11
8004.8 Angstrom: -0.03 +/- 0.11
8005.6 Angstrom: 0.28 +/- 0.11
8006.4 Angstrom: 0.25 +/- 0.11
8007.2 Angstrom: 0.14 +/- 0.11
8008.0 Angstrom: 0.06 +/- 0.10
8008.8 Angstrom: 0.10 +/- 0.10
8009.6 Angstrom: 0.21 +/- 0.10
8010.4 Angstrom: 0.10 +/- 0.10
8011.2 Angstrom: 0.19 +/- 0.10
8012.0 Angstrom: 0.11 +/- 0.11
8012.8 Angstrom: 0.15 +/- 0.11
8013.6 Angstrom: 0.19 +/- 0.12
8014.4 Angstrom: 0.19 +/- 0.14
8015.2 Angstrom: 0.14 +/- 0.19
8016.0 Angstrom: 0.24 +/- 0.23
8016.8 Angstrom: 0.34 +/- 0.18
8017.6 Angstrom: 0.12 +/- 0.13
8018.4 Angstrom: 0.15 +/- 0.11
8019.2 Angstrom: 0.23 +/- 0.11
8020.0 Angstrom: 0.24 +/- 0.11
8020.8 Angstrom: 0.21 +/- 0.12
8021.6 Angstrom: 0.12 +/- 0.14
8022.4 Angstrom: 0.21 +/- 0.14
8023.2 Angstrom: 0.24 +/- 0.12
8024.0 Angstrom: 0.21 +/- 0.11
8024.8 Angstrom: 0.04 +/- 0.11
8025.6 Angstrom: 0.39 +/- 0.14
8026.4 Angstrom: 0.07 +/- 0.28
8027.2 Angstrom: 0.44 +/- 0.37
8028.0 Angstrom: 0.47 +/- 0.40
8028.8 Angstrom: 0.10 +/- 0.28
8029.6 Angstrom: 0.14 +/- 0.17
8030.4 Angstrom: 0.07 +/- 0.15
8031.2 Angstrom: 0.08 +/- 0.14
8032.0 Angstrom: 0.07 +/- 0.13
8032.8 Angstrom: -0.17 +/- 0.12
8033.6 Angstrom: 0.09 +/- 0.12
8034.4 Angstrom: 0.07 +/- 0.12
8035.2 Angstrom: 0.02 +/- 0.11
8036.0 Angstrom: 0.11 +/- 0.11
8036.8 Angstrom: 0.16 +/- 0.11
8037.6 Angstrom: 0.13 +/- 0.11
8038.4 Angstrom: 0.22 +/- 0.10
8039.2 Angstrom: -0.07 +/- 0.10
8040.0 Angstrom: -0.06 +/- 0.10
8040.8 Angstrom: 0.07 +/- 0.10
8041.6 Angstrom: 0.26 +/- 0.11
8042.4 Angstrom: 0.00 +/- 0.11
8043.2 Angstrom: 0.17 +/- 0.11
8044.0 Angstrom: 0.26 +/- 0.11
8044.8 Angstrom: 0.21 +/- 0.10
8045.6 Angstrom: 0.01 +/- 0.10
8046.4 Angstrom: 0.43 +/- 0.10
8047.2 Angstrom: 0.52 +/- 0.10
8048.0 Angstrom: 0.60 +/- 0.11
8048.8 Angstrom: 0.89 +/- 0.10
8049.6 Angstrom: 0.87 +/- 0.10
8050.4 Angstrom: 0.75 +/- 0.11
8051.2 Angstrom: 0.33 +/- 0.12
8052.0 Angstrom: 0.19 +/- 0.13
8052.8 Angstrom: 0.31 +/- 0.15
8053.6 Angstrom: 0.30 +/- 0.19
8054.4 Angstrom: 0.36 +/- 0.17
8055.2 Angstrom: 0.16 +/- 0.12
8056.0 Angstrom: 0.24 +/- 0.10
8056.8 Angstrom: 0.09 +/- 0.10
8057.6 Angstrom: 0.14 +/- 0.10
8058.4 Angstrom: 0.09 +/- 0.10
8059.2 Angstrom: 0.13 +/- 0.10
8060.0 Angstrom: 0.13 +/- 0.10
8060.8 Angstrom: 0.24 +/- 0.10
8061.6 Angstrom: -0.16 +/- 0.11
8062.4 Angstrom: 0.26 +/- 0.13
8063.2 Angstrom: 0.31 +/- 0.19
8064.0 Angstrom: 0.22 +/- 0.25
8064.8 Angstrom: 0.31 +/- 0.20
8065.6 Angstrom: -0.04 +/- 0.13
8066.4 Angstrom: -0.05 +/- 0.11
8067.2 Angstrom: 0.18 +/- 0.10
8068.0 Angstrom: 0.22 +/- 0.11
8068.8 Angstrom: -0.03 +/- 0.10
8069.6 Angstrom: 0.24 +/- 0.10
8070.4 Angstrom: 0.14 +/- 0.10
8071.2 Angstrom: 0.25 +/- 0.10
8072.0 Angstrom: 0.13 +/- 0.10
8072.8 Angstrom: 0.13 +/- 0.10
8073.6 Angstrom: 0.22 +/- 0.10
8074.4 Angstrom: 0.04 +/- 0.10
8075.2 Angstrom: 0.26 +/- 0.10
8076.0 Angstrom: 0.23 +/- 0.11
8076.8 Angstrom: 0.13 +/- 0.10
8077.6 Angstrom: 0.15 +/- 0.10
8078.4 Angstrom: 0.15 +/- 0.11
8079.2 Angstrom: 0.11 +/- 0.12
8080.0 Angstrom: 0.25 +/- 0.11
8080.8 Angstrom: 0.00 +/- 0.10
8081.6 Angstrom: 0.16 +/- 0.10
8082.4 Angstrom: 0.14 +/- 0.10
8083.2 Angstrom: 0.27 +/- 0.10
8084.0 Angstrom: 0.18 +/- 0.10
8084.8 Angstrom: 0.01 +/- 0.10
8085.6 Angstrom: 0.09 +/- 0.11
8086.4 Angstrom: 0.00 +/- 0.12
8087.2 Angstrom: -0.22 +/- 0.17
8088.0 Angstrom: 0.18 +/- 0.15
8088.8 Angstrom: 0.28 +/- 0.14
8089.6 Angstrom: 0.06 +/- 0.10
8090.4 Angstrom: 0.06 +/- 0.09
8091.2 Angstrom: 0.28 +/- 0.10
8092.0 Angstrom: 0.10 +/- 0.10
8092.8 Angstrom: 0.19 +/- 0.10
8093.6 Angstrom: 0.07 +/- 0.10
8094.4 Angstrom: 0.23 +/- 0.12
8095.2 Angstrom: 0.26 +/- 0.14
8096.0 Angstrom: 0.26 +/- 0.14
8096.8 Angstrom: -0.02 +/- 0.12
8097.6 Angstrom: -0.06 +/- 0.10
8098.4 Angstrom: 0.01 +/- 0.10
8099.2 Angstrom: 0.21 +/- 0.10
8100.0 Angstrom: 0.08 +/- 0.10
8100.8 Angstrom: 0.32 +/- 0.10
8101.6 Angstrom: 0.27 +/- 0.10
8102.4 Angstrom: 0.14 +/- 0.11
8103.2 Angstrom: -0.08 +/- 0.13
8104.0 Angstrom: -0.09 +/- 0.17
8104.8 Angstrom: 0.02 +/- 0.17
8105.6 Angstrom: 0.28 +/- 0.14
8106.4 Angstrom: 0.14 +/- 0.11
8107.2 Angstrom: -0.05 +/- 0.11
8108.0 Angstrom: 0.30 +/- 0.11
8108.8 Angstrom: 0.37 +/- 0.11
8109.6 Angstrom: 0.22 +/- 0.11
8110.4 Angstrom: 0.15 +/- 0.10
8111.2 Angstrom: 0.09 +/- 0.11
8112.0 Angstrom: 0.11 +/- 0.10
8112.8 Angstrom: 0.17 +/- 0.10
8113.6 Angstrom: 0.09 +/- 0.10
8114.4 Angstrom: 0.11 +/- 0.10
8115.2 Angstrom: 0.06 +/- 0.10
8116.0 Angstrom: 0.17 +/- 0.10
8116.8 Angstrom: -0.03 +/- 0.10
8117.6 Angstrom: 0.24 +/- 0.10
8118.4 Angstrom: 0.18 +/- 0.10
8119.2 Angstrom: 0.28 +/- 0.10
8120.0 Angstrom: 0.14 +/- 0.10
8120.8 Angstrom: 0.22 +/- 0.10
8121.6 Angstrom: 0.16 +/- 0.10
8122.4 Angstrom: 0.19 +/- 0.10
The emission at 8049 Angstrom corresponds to H-gamma 4340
